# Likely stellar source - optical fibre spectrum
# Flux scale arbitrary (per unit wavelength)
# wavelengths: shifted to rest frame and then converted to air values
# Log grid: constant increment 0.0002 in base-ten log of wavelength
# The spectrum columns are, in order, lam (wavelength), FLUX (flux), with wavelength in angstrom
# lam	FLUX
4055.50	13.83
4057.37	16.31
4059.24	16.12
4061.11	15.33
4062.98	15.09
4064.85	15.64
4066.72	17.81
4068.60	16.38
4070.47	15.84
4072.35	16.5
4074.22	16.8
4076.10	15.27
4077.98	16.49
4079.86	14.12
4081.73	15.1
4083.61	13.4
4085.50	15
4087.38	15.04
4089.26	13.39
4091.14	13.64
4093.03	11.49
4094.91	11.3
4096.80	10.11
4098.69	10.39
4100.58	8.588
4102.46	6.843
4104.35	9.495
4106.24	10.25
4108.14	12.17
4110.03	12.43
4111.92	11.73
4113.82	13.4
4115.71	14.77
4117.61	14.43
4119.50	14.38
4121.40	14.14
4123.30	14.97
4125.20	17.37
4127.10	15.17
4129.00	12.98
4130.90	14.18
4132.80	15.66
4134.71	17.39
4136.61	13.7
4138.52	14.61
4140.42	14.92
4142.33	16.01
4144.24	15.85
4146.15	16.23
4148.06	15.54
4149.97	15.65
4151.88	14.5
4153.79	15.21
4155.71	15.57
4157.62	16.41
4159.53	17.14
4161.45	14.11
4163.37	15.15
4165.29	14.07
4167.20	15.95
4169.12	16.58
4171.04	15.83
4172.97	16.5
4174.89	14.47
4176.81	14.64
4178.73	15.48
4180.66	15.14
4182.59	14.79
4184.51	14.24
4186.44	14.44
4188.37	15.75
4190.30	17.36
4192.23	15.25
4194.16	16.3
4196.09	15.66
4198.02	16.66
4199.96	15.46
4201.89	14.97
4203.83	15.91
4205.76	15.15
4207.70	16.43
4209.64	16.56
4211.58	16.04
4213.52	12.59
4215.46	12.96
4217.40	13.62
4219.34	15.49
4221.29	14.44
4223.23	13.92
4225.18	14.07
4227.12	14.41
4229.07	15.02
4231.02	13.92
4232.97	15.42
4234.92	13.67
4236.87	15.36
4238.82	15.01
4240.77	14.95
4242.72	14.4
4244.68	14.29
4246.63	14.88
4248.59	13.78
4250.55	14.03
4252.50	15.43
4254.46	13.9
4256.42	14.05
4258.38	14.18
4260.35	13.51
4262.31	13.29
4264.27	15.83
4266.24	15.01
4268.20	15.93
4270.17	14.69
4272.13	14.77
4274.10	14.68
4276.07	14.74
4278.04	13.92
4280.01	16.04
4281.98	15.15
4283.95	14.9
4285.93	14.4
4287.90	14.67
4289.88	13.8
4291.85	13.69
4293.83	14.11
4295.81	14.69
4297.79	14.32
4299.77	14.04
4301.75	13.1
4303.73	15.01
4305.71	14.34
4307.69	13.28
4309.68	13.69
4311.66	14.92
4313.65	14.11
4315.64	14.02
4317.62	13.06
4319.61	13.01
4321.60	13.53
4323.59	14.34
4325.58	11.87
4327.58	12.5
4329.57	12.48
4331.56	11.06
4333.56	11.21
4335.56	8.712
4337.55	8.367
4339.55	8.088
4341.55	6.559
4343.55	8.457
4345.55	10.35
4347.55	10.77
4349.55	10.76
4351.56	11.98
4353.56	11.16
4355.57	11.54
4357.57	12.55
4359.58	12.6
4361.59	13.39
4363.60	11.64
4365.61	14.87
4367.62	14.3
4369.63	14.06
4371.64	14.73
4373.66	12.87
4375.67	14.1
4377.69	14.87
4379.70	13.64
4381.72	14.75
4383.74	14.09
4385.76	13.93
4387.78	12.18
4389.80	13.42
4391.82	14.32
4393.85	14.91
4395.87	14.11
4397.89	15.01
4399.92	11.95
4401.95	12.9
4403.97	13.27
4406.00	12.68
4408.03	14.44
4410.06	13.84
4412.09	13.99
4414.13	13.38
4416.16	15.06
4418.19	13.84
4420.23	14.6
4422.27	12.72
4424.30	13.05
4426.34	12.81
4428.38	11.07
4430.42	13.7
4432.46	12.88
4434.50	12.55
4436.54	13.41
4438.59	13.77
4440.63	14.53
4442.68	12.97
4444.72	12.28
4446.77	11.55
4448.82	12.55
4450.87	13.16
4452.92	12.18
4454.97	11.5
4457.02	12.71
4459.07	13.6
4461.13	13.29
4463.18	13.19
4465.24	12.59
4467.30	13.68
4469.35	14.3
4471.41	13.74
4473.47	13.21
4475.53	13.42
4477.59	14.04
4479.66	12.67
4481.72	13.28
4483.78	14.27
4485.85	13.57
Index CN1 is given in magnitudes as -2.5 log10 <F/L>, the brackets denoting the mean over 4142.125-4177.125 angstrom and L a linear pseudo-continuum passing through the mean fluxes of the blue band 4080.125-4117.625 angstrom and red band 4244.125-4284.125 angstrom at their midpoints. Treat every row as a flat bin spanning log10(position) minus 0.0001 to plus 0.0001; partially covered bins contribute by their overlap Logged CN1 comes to -0.19 mag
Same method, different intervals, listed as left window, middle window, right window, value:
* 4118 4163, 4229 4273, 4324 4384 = -0.08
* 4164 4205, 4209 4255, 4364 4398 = 0.05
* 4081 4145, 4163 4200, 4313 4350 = -0.22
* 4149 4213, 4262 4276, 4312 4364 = -0.13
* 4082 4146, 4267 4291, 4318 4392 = -0.18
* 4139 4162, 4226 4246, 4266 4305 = 0.02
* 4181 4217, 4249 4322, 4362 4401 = 0.02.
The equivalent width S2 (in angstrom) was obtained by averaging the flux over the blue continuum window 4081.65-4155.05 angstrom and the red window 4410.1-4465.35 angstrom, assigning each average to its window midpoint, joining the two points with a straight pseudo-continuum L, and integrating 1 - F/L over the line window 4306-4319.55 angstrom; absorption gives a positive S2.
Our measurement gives -0.53 angstrom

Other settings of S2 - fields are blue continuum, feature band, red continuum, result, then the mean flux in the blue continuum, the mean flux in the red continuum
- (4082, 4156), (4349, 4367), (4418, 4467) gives 1.04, 13.6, 12.9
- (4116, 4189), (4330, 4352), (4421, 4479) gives 6.60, 15.2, 13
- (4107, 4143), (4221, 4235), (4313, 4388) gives -1.01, 14.4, 12.3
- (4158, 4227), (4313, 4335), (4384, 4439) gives 2.25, 15.2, 13.5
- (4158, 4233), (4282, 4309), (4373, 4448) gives 0.35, 15.2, 13.5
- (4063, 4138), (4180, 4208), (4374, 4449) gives -3.76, 13.8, 13.5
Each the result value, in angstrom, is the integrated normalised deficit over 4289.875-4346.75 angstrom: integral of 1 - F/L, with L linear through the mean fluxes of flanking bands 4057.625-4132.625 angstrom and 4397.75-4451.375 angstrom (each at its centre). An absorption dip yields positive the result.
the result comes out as 4.3 angstrom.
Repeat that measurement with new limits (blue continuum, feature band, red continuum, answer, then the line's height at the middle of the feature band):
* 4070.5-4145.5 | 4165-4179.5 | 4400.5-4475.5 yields -2.01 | 13.6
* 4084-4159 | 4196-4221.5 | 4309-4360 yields -4.53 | 12.9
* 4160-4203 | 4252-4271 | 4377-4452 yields 0.24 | 14.7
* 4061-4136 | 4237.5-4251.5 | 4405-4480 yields -0.95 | 13.6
